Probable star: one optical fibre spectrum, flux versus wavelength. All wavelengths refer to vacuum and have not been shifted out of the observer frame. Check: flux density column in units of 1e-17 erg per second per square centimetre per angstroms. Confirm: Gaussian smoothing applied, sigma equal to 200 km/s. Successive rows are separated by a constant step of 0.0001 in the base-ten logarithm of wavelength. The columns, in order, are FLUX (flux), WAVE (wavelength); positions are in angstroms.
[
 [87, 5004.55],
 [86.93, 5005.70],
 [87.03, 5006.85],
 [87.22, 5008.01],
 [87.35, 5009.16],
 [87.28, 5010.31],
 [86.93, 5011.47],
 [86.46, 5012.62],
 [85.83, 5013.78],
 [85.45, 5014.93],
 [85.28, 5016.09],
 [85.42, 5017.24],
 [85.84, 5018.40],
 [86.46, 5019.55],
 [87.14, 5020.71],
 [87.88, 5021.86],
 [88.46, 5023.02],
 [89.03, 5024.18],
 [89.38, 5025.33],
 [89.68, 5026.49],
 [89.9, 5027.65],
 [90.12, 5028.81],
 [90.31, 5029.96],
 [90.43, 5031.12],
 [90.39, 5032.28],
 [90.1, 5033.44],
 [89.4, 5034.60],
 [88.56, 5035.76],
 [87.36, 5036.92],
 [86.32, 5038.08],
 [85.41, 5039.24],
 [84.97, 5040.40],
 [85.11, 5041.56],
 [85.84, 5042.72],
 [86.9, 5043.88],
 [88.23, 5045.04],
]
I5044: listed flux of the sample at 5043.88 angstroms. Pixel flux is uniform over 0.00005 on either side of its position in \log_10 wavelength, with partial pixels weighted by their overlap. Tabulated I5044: 86.9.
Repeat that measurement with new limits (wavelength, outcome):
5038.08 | 86.32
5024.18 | 89.03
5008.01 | 87.22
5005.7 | 86.93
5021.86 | 87.88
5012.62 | 86.46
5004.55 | 87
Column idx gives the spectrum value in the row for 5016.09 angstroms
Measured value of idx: 85.28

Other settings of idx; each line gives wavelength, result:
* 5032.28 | 90.39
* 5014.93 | 85.45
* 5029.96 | 90.31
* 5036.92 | 87.36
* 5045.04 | 88.23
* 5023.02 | 88.46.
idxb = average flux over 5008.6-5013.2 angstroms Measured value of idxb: 87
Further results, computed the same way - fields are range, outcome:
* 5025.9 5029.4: 89.9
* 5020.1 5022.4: 87.6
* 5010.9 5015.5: 86.2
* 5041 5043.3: 85.5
